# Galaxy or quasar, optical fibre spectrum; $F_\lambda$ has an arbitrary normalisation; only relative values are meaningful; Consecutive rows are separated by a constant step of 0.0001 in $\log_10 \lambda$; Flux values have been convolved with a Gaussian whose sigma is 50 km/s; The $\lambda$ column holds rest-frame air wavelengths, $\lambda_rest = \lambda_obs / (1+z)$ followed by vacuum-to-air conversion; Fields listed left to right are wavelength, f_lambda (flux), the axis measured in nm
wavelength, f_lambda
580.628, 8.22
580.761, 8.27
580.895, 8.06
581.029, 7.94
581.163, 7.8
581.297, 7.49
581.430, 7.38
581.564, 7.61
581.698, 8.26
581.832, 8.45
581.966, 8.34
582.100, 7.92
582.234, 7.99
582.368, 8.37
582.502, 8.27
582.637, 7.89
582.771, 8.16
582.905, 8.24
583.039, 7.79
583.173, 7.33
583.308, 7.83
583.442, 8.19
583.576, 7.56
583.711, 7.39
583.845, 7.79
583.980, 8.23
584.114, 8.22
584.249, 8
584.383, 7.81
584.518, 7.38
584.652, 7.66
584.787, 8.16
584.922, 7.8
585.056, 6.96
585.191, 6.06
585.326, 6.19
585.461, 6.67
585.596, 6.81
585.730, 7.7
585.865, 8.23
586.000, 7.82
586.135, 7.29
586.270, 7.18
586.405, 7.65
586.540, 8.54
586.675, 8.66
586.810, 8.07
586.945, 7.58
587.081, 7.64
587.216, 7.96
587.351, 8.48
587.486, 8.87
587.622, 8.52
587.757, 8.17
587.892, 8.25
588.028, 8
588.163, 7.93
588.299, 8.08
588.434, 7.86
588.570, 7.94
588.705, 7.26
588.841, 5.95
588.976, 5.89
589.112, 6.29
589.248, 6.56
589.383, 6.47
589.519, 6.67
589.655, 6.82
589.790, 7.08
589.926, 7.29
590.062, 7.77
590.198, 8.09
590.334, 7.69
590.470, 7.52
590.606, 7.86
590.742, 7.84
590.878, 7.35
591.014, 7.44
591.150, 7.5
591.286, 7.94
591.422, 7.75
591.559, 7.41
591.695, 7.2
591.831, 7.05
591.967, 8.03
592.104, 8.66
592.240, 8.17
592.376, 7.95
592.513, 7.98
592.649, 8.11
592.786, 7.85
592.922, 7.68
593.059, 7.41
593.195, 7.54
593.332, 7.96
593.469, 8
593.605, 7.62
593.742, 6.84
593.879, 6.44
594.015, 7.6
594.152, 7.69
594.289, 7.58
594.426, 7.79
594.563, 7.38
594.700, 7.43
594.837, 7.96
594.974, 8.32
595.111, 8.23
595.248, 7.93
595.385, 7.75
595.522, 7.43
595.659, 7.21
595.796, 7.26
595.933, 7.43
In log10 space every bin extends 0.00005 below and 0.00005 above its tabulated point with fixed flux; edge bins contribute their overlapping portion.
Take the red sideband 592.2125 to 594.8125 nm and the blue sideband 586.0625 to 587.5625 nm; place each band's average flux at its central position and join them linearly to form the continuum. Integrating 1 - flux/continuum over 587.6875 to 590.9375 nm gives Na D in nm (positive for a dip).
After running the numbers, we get 0.21 nm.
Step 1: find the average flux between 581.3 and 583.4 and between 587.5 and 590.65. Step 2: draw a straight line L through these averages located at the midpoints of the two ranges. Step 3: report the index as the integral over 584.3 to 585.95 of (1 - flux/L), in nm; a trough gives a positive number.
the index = 0.09 nm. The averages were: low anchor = 7.98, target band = 7.3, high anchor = 7.41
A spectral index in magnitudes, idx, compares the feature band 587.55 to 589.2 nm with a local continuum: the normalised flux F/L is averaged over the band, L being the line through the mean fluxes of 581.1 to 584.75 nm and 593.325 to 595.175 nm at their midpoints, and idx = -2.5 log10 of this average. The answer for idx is 0.04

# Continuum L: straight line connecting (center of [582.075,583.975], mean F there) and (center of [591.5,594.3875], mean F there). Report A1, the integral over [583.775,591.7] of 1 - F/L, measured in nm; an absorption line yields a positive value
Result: 0.24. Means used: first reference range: 7.92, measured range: 7.56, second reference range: 7.66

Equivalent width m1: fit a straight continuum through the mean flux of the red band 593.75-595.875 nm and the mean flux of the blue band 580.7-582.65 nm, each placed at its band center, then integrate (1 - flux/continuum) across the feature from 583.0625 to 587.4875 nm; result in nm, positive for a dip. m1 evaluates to 0.12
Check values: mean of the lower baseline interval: 8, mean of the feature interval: 7.67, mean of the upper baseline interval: 7.58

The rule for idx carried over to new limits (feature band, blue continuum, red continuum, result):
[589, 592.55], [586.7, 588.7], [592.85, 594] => 0.040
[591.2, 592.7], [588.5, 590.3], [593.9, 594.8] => -0.085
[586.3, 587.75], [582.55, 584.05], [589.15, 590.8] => -0.087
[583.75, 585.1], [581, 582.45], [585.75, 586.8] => 0.017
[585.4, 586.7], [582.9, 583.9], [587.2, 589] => 0.023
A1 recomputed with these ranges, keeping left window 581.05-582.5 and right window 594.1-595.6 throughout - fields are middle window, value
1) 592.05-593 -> -0.03 nm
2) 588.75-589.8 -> 0.19 nm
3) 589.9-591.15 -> 0.03 nm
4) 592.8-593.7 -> 0.01 nm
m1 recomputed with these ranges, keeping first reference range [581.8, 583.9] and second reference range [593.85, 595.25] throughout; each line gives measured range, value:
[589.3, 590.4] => 0.081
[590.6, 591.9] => 0.042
